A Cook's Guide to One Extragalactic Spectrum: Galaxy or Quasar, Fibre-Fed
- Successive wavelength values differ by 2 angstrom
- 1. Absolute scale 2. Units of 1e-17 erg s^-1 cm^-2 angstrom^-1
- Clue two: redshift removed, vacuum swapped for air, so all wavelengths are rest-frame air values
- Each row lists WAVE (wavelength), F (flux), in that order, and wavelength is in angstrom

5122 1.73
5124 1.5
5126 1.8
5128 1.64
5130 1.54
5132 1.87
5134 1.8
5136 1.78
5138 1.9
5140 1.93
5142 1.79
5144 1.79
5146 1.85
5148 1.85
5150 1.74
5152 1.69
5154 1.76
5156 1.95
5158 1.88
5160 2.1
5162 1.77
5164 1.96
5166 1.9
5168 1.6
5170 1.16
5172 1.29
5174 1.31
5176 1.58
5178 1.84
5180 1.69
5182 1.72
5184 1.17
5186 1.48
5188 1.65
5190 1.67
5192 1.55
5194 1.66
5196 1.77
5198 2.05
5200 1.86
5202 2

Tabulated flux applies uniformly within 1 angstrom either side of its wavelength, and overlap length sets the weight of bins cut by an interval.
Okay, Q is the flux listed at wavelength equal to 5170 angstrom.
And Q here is 1.16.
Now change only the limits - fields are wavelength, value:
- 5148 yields 1.85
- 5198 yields 2.05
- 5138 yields 1.9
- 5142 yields 1.79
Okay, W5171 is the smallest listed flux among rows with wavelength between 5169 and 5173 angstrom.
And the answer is 1.16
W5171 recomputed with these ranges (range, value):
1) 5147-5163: 1.69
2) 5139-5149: 1.79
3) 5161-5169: 1.6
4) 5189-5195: 1.55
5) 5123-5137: 1.5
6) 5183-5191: 1.17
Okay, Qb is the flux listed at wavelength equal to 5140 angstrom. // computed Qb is 1.93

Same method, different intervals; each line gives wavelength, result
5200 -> 1.86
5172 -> 1.29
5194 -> 1.66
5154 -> 1.76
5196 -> 1.77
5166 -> 1.9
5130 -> 1.54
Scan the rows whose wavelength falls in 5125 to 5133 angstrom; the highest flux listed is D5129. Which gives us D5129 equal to 1.87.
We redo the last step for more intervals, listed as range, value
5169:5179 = 1.84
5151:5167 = 2.1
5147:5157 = 1.95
